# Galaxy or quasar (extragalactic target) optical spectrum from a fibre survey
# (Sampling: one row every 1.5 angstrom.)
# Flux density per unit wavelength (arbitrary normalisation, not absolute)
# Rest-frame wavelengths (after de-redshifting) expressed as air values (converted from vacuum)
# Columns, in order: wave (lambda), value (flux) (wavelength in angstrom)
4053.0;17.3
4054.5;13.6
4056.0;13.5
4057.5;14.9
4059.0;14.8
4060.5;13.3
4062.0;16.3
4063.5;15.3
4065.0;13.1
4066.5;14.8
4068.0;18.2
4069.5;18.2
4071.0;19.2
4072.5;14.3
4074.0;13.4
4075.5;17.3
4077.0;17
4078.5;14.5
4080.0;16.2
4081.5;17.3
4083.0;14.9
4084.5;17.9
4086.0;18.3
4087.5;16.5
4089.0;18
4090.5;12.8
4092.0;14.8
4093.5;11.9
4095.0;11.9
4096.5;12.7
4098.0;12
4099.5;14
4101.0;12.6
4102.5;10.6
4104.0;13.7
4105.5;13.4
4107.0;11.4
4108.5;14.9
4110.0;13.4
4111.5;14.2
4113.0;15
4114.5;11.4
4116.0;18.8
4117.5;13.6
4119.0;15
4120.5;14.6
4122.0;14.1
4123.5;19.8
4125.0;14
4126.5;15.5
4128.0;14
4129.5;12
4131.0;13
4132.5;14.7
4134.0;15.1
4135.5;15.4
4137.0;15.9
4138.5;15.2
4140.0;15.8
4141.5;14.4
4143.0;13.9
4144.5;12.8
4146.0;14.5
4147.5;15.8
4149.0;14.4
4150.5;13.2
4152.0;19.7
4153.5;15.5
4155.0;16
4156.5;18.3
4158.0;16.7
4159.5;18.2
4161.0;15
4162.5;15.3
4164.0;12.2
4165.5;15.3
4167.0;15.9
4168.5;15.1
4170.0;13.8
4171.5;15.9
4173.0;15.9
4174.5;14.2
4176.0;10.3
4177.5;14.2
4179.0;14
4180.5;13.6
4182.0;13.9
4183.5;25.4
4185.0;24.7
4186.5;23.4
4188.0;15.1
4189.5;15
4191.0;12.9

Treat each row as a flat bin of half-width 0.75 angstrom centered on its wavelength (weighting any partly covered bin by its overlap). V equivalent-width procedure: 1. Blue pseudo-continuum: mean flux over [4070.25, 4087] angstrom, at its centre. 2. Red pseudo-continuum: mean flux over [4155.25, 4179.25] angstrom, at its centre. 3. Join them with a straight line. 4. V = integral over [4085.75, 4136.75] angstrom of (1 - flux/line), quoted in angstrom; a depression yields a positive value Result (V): 5.5 angstrom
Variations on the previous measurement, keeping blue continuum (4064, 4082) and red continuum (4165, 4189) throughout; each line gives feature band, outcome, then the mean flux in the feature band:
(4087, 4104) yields 2.88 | 13.4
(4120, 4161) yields 2.39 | 15.3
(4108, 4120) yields 1.22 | 14.5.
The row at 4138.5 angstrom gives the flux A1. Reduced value 15.2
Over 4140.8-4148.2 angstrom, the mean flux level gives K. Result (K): 14.3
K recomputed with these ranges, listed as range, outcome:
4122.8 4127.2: 16.4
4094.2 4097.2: 12.3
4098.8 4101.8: 13.2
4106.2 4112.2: 13.5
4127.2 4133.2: 13.4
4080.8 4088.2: 17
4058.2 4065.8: 14.6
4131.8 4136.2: 15.1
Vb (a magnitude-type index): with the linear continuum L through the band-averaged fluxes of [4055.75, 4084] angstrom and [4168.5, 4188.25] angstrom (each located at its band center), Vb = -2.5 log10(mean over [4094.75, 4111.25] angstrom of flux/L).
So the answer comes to 0.232 mag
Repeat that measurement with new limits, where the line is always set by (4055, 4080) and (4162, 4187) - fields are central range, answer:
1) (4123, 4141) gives 0.06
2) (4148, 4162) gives -0.03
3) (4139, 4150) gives 0.10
